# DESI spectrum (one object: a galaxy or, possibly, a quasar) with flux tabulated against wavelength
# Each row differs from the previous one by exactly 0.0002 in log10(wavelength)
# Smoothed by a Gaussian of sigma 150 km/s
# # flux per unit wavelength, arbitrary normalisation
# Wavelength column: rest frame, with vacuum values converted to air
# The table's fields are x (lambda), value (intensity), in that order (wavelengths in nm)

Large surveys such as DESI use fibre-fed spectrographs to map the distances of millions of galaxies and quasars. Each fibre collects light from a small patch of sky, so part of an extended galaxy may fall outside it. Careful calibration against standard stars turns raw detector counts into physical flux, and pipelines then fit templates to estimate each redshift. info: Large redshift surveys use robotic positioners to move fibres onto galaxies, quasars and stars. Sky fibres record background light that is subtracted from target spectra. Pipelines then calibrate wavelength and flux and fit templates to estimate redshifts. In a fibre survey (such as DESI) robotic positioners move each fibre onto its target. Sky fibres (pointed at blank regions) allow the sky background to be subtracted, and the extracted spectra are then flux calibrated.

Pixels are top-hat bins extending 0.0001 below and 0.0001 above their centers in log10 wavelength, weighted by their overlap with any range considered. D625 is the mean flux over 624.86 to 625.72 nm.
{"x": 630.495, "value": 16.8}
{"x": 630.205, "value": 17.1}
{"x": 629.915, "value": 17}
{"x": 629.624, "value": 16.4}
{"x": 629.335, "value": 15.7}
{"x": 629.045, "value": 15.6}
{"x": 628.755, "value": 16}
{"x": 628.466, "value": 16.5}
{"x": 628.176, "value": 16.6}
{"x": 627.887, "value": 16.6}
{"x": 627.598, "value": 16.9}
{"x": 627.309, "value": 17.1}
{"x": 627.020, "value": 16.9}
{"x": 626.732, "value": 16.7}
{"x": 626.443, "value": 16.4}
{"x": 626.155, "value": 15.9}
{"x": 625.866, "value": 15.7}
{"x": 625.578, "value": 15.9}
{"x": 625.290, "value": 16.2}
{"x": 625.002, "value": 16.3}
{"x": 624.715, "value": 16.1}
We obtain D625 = 16.1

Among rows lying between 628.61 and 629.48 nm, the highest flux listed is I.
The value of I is 16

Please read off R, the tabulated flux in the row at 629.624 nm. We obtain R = 16.4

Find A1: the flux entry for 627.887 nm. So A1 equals 16.6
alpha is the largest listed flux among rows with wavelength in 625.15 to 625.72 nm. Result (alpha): 16.2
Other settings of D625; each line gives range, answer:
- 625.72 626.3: 15.8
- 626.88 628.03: 16.9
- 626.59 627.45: 16.9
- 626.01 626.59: 16.1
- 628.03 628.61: 16.5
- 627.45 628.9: 16.5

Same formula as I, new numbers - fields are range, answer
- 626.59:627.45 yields 17.1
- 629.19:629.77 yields 16.4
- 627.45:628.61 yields 16.9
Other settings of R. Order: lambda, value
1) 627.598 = 16.9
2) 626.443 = 16.4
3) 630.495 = 16.8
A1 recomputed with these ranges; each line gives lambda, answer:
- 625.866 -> 15.7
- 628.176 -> 16.6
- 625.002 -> 16.3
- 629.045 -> 15.6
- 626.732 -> 16.7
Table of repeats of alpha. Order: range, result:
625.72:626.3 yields 15.9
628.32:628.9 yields 16.5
